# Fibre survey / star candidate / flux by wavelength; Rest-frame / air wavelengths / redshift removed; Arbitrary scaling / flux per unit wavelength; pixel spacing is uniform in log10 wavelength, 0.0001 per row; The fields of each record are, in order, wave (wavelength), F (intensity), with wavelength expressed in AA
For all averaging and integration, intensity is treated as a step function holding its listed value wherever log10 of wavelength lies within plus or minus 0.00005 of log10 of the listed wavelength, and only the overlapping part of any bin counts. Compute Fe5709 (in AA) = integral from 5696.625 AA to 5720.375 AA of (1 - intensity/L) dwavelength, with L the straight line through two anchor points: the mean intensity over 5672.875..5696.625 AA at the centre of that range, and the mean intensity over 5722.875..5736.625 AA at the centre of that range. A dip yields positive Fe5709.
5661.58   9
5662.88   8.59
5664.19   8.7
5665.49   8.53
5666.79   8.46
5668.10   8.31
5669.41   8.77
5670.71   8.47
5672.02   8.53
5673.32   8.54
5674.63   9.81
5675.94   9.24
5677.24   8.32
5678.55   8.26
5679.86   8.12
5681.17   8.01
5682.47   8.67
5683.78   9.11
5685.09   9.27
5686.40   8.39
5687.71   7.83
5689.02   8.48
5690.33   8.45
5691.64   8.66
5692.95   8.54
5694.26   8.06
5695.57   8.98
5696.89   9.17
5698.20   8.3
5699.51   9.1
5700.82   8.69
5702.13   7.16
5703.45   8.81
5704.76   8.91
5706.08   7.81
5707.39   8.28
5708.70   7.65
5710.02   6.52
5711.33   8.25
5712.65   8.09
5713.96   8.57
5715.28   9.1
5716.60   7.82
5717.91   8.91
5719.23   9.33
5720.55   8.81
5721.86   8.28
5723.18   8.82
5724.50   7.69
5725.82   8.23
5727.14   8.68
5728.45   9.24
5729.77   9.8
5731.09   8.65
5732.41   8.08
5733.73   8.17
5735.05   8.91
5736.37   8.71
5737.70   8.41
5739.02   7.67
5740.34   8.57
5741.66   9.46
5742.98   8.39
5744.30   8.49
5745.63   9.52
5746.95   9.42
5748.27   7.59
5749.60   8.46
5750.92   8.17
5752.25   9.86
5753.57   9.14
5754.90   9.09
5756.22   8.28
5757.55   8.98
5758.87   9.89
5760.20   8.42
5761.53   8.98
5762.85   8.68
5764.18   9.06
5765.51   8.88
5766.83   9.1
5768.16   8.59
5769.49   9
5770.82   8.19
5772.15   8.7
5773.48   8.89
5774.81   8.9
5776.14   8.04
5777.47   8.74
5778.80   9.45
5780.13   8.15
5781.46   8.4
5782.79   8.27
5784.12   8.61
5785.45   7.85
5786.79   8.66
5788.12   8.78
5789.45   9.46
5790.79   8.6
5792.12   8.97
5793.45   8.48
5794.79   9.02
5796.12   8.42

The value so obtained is 0.72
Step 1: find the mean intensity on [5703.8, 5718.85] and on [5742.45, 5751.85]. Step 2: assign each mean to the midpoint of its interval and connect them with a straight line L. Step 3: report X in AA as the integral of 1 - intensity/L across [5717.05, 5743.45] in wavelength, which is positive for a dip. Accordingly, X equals -0.7 AA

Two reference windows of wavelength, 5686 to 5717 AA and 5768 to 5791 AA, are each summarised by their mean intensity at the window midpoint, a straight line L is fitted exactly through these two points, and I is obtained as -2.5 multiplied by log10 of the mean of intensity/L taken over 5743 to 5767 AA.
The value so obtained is -0.043 mag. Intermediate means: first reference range 8.32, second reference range 8.63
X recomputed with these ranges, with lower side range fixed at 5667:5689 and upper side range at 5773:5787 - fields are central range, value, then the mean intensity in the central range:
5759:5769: -0.4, 8.87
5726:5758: -0.7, 8.73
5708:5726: 0.6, 8.29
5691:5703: 0.1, 8.52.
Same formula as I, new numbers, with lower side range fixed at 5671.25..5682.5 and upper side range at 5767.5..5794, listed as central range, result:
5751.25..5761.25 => -0.05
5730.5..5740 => 0.03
